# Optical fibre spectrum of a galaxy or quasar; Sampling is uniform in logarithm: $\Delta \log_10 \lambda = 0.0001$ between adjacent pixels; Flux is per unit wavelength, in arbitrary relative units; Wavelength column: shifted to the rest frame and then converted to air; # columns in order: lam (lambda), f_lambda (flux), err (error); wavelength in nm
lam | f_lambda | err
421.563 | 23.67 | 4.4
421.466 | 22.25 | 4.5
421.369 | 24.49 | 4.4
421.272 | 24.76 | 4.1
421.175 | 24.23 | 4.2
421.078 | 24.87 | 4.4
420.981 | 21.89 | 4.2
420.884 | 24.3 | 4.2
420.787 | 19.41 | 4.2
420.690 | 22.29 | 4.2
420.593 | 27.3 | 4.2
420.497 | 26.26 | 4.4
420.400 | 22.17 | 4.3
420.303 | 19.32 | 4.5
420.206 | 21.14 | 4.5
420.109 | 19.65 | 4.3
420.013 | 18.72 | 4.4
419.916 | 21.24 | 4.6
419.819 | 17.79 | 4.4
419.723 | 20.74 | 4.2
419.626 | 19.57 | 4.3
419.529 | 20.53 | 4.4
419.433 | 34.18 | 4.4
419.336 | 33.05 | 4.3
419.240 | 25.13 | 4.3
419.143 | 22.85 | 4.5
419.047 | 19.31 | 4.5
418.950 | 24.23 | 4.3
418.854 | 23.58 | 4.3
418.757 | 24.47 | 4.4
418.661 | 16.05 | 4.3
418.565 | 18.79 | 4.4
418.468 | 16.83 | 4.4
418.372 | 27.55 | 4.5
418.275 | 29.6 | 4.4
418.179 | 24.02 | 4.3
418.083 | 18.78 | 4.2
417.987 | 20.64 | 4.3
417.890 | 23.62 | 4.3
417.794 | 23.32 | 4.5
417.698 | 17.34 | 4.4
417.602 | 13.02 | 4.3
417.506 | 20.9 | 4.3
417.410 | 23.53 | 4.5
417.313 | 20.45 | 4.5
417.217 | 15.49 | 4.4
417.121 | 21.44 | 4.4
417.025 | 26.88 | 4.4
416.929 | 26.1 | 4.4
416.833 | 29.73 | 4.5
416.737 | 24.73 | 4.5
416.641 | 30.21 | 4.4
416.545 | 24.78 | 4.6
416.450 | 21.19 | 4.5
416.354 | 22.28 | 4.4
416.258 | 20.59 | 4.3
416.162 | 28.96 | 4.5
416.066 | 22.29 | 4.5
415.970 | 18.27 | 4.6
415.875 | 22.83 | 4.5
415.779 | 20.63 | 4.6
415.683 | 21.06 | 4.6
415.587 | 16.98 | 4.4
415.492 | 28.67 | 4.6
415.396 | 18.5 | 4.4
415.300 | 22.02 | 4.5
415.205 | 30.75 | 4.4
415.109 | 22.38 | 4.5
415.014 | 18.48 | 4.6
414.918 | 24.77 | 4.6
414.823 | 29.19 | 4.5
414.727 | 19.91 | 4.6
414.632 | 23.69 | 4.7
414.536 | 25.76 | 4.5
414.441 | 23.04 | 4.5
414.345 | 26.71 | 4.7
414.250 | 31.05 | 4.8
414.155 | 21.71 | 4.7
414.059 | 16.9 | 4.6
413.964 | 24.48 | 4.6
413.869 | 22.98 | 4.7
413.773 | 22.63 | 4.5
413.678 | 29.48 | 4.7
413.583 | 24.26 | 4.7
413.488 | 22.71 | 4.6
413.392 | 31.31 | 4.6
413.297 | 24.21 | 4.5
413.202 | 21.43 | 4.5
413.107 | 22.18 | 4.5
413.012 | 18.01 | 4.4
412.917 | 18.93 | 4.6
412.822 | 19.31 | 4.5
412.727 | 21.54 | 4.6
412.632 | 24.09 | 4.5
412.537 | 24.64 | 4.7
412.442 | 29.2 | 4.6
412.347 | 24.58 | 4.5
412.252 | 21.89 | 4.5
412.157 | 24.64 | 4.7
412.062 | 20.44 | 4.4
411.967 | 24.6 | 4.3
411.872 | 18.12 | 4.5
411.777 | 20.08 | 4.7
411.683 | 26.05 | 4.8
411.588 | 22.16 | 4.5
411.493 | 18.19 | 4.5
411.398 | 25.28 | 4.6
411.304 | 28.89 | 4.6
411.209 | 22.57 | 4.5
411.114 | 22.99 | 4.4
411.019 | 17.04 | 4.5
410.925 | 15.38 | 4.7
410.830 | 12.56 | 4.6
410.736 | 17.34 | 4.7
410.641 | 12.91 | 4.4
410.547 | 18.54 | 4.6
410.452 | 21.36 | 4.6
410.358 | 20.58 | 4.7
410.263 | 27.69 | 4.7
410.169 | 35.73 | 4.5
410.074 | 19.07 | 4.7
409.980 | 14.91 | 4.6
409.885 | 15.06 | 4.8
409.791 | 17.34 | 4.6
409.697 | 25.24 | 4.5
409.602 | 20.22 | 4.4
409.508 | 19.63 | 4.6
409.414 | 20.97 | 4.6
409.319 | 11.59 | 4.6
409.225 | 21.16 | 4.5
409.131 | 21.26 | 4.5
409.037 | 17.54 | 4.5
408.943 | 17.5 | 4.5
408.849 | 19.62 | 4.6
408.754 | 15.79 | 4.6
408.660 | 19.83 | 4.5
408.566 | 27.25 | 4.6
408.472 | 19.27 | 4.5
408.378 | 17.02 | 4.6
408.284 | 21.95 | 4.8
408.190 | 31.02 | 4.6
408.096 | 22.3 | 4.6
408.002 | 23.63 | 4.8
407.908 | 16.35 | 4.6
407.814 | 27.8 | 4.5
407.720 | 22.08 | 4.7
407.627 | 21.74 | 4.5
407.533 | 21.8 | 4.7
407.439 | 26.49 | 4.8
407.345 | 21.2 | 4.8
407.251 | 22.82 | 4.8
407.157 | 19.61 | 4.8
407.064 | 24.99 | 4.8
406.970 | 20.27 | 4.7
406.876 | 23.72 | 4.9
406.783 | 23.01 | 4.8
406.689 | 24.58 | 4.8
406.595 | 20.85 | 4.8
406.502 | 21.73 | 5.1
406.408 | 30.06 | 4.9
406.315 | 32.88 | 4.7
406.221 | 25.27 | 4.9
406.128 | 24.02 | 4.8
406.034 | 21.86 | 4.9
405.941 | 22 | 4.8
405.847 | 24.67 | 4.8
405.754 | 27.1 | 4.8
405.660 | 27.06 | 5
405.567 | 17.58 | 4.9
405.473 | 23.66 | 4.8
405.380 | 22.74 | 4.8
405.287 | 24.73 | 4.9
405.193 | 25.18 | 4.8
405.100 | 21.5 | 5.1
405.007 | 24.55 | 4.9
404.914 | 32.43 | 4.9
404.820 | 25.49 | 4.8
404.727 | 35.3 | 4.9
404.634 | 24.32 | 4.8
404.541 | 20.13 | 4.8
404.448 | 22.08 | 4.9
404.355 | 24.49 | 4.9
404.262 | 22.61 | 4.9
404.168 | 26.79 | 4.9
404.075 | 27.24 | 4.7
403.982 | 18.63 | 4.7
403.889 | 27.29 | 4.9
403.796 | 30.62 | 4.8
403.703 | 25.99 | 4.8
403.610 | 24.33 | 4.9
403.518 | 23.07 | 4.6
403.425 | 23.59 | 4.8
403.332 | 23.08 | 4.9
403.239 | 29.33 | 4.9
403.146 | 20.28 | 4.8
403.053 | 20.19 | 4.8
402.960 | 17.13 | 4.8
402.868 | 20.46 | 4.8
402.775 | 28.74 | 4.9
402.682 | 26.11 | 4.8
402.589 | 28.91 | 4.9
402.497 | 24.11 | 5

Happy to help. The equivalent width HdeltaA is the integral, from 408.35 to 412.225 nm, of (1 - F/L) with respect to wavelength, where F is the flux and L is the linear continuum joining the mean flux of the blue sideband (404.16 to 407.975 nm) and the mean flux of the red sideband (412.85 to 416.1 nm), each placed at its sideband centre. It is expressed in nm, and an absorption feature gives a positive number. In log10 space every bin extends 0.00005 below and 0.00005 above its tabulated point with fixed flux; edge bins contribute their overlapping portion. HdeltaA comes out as 0.53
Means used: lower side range 24.1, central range 20.4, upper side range 23.2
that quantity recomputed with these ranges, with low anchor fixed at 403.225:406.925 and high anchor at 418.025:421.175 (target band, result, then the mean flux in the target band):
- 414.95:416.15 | 0.06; 22.2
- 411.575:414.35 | 0.04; 23.3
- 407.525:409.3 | 0.23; 21.2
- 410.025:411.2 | 0.19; 20.2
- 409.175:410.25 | 0.17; 20.3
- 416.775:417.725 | 0.06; 21.6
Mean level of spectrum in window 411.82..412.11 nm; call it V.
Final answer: 21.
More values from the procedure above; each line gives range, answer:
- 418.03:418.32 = 24.1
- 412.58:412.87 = 21.7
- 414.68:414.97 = 24.5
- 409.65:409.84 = 21.3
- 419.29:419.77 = 25.6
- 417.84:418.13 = 21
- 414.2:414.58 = 26.7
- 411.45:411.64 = 20.3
